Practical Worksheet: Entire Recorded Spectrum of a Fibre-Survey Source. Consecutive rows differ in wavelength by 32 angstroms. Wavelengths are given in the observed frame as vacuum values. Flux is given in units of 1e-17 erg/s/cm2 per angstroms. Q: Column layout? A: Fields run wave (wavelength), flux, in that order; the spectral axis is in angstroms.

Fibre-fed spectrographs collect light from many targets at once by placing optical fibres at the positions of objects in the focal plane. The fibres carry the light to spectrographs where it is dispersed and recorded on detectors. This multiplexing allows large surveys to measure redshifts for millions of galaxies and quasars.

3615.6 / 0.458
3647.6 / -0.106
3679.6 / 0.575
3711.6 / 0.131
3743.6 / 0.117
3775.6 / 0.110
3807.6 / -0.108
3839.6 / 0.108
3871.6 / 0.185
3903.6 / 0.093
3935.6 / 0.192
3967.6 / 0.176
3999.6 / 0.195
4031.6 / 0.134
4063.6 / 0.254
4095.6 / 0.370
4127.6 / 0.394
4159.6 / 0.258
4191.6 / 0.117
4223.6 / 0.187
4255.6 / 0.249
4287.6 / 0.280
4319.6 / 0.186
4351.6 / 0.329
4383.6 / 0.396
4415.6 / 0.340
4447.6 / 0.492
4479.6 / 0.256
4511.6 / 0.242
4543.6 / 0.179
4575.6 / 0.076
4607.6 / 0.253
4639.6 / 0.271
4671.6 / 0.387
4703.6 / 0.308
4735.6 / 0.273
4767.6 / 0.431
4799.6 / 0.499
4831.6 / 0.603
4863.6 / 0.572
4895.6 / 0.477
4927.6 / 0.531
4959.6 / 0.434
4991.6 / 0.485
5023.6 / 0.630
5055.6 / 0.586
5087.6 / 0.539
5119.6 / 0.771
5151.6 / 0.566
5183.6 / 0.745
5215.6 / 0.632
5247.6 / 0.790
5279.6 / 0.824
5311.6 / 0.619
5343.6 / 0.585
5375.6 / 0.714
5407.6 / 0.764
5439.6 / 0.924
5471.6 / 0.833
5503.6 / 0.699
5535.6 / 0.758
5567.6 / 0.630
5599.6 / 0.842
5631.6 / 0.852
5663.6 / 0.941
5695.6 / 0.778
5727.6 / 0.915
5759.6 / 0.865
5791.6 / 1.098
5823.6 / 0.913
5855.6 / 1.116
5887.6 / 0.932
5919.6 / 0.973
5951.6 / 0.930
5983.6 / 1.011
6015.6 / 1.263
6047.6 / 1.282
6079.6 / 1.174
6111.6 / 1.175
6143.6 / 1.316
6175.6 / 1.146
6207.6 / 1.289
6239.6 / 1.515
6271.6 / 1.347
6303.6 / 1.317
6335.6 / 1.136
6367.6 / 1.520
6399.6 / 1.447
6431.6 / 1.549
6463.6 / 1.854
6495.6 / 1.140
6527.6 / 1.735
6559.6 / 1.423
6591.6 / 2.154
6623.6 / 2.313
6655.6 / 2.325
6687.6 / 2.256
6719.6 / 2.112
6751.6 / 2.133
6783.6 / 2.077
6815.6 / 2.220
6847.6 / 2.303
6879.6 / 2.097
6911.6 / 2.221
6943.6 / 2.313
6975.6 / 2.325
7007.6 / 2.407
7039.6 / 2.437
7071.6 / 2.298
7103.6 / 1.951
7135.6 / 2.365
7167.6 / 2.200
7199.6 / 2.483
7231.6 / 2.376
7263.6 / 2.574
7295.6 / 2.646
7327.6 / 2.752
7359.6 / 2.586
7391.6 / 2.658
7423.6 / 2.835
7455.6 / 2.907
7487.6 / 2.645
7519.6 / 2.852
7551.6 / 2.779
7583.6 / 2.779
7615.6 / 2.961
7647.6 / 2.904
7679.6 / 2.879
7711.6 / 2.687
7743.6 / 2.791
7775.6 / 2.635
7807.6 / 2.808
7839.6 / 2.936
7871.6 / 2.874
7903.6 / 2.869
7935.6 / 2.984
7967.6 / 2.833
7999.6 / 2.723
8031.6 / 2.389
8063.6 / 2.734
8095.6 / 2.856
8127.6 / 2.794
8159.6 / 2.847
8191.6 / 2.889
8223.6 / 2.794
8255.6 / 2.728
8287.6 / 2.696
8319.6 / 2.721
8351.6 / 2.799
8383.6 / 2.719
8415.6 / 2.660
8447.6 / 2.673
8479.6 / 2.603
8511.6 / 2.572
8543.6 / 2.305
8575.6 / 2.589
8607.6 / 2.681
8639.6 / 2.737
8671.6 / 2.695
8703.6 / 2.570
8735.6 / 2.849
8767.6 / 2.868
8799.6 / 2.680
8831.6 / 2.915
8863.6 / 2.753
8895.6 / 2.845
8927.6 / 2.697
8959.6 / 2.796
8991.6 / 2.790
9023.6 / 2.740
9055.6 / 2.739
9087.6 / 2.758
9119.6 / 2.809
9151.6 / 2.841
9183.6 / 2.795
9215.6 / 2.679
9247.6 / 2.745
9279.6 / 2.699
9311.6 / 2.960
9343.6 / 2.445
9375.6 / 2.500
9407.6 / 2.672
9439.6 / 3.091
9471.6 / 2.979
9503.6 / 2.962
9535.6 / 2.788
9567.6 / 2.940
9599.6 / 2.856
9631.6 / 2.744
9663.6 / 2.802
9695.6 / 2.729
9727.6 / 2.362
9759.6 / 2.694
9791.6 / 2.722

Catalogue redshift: 0.65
